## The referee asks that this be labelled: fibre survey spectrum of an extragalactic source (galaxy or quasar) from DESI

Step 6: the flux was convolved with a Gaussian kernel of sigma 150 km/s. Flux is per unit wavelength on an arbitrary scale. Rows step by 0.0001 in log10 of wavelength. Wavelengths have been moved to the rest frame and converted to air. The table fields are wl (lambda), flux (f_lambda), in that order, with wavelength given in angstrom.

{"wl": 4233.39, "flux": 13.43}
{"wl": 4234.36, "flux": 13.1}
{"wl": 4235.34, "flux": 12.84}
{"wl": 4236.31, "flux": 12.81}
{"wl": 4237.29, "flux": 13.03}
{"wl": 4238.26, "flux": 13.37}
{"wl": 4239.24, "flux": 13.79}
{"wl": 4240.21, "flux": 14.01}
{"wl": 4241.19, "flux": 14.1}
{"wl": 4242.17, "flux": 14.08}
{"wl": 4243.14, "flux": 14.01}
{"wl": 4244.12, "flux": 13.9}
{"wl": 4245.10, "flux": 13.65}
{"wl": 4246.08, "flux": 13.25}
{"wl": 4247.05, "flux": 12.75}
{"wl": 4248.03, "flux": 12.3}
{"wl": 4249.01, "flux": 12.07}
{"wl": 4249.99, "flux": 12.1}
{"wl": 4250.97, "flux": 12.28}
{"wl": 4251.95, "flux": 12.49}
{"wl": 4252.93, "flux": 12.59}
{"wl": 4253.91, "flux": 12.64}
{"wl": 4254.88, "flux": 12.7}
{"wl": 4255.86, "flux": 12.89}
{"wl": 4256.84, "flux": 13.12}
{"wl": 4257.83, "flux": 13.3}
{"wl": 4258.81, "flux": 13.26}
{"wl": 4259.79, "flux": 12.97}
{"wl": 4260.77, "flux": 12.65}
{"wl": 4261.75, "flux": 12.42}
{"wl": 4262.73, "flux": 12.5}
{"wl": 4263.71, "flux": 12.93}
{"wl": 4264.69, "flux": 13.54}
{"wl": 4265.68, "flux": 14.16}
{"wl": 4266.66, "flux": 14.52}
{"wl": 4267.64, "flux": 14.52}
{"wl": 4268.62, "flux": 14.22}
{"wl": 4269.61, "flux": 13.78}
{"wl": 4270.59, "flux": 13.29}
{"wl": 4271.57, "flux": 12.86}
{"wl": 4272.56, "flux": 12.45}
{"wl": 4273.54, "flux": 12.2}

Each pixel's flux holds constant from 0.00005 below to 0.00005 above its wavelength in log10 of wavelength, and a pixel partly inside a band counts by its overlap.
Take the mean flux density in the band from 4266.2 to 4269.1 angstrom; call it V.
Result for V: 14.4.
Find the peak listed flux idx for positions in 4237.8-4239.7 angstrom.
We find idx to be 13.79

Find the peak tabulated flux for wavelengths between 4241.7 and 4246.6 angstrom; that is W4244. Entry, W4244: 14.08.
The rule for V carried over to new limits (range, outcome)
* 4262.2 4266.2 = 13.3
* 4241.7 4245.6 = 13.9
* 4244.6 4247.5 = 13.2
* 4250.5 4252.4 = 12.4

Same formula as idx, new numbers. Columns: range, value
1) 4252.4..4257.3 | 13.12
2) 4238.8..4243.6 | 14.1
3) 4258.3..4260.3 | 13.26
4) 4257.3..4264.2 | 13.3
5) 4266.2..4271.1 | 14.52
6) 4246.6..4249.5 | 12.75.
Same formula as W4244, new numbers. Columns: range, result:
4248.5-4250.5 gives 12.1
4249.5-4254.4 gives 12.64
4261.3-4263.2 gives 12.5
